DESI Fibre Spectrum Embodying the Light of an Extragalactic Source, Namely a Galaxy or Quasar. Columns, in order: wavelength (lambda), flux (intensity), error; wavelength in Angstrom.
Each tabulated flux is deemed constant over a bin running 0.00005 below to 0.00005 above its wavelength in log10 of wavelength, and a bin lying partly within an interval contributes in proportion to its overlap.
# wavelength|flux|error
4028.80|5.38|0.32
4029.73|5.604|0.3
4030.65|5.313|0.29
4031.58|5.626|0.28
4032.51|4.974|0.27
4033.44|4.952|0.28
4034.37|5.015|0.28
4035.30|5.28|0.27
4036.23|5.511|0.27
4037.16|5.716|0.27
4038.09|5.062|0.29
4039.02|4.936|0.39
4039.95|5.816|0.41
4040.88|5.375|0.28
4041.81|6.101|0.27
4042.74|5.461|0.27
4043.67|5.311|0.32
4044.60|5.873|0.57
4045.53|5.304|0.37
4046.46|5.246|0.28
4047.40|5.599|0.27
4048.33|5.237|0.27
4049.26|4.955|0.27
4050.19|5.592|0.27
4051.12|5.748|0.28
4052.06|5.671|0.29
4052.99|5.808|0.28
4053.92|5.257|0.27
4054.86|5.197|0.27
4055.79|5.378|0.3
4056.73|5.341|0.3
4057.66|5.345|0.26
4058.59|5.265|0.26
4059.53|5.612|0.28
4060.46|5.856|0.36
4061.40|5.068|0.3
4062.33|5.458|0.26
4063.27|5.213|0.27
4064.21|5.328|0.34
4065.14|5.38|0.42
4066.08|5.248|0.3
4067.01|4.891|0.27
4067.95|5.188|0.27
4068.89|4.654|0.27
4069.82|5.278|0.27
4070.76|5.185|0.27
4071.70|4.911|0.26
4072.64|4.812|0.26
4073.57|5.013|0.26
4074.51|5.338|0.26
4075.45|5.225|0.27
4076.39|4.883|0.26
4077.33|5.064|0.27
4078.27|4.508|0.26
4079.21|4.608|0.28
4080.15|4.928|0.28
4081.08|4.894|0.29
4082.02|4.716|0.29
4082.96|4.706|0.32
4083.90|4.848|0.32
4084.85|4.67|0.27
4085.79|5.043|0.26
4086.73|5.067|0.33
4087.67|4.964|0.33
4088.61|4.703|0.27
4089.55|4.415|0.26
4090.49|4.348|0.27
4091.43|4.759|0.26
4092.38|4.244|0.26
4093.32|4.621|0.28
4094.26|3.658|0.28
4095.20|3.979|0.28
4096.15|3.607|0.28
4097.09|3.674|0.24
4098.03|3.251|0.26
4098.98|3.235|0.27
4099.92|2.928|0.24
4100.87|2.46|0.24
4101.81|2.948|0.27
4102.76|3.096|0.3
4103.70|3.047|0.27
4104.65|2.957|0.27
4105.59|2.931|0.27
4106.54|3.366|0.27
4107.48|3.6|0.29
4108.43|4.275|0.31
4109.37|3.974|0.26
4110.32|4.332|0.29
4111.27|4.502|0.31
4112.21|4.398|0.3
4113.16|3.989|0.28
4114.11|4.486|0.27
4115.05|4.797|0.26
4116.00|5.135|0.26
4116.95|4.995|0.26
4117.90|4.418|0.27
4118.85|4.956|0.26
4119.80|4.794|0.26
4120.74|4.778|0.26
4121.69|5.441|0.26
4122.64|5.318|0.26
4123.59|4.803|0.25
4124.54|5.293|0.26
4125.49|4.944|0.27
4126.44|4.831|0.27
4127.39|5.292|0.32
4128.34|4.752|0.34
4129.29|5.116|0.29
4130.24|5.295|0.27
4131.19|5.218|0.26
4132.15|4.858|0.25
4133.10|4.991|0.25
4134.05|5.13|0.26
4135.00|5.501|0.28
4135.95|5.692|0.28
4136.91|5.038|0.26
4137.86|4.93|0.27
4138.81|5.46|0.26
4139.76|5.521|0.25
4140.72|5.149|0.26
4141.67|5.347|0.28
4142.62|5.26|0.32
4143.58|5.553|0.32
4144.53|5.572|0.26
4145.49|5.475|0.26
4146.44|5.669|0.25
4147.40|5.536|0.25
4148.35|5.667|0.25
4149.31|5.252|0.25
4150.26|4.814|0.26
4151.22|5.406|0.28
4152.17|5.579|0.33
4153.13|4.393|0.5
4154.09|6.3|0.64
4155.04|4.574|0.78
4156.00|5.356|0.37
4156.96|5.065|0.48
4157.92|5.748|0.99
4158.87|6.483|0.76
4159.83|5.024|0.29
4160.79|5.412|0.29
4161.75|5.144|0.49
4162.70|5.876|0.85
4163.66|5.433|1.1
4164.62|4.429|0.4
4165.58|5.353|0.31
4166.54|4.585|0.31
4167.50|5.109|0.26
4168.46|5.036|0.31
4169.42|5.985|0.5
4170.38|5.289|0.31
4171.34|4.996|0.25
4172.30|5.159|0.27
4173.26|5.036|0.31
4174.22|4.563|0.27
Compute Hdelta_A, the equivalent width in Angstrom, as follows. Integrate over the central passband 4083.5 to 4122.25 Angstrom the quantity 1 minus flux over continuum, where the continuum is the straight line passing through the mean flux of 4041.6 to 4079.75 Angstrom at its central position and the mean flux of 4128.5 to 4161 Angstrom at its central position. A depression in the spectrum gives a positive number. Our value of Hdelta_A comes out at 8.5 Angstrom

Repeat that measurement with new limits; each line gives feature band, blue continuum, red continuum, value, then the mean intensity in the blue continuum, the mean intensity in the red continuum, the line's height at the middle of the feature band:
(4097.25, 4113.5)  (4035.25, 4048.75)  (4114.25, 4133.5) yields 5.1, 5.46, 4.99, 5.1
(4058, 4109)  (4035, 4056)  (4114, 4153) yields 8.2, 5.46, 5.17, 5.33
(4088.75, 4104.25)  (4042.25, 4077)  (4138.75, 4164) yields 4.9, 5.3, 5.41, 5.34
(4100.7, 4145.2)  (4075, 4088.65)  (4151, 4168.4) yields 3.7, 4.86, 5.29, 5.08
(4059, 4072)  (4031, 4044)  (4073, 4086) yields -0.5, 5.36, 4.88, 5.04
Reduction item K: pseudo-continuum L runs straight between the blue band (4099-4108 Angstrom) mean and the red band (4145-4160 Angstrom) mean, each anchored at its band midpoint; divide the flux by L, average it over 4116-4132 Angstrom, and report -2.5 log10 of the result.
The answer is -0.24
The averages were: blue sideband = 3.05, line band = 5.01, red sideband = 5.4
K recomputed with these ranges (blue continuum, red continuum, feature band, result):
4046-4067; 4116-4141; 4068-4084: 0.08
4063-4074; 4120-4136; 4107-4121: 0.14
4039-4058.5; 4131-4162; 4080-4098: 0.21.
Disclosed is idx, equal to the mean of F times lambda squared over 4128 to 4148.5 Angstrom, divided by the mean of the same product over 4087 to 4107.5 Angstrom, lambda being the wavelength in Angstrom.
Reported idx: 1.5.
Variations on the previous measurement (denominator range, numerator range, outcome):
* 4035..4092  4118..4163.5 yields 1.06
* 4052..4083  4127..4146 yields 1.06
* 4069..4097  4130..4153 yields 1.16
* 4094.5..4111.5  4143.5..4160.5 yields 1.61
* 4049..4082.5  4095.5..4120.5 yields 0.76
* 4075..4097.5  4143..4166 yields 1.21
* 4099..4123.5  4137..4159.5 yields 1.35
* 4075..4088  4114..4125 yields 1.04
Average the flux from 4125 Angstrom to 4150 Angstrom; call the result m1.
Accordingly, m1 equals 5.27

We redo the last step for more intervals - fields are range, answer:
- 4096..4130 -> 4.2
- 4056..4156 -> 4.78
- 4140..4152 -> 5.4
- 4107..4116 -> 4.31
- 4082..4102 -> 4.13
